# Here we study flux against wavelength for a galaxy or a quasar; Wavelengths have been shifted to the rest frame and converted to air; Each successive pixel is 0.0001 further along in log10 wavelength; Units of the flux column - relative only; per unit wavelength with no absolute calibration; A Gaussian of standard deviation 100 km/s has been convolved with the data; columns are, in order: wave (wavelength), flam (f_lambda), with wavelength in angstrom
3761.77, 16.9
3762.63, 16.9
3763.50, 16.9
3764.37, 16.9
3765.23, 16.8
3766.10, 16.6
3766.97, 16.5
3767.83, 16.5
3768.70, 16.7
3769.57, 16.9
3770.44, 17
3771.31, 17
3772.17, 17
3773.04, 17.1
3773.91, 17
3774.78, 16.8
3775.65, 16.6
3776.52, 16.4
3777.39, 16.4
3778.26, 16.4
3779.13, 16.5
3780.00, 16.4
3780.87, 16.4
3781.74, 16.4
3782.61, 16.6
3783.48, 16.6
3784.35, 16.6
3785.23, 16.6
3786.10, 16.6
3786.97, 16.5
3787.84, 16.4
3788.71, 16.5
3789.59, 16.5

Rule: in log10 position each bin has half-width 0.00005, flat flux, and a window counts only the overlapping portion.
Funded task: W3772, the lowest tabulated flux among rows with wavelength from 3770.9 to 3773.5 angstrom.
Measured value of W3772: 17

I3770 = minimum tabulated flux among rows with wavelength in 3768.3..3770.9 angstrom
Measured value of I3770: 16.7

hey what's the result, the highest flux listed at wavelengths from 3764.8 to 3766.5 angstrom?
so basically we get 16.8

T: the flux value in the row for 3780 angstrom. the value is 16.4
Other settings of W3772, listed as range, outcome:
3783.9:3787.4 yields 16.5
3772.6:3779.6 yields 16.4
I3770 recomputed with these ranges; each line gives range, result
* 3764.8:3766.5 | 16.6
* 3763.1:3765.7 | 16.8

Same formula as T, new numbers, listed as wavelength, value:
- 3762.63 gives 16.9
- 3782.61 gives 16.6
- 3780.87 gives 16.4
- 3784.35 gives 16.6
